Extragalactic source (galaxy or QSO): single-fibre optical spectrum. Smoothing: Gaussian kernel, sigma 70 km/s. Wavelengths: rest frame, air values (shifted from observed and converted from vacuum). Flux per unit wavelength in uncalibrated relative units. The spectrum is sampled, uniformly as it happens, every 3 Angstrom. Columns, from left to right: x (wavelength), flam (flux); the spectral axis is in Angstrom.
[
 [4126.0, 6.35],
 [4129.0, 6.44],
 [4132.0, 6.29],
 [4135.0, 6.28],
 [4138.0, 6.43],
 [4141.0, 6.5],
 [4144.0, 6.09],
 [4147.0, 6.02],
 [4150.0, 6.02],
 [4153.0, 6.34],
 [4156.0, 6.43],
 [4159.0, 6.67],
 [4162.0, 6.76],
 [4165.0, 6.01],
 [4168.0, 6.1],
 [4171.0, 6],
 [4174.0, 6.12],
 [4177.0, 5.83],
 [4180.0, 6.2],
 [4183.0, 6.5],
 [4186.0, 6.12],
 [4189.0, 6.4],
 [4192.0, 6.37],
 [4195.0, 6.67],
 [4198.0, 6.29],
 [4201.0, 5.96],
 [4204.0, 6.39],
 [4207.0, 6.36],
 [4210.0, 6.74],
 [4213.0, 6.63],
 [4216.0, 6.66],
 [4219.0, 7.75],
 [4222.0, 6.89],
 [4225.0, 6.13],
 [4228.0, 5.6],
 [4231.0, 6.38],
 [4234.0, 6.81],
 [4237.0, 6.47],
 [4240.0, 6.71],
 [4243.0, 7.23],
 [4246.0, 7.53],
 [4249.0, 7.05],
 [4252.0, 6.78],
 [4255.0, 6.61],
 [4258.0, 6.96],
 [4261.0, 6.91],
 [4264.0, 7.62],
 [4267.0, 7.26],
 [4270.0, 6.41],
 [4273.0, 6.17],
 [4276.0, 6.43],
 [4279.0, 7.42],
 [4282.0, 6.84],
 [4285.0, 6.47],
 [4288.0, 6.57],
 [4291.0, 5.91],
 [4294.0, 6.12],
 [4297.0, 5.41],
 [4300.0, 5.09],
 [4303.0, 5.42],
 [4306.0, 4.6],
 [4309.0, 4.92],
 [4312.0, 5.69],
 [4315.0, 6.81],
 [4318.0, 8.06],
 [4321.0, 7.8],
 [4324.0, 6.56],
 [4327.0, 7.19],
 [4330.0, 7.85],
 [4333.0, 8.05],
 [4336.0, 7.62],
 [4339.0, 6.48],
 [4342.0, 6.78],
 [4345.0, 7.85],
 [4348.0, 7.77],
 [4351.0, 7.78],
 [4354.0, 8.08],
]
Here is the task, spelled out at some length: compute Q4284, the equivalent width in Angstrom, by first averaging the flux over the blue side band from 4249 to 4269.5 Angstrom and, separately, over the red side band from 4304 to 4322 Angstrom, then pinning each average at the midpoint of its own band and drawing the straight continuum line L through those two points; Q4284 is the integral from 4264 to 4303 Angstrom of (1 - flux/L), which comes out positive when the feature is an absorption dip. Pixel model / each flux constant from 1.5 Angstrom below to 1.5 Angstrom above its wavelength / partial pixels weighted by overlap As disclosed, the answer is 1.8 Angstrom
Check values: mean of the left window 7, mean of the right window 6.25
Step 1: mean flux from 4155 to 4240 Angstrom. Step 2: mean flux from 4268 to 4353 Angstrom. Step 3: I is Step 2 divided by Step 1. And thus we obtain 1.0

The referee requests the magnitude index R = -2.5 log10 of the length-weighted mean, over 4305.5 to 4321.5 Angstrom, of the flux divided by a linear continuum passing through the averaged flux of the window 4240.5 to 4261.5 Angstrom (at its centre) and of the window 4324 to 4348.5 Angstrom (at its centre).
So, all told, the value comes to 0.15 mag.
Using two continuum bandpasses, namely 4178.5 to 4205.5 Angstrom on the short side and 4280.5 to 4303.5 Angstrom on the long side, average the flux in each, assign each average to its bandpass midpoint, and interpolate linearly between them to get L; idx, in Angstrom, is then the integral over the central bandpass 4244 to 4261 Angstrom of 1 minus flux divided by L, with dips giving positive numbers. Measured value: -2.38 Angstrom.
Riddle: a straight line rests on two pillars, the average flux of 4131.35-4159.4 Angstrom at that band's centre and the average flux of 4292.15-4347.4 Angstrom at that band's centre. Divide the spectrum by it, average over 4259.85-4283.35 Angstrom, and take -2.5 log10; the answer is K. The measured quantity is -0.061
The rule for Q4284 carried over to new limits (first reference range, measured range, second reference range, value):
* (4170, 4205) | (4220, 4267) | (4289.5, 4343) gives -3.5 Angstrom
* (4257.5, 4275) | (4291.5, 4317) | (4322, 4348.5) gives 5.6 Angstrom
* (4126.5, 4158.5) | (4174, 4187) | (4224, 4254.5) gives 0.6 Angstrom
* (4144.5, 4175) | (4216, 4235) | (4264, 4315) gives -1.3 Angstrom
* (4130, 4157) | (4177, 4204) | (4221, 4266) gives 0.9 Angstrom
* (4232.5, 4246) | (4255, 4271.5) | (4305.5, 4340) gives -0.3 Angstrom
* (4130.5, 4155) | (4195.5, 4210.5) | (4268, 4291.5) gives 0.1 Angstrom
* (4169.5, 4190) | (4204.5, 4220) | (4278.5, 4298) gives -1.4 Angstrom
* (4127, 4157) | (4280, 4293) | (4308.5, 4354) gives 1.0 Angstrom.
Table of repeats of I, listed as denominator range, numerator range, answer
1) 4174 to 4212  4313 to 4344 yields 1.16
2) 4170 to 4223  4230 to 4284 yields 1.07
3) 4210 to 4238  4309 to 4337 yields 1.08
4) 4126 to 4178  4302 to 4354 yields 1.11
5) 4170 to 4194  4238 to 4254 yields 1.13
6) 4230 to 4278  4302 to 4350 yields 1.00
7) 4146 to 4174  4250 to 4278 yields 1.09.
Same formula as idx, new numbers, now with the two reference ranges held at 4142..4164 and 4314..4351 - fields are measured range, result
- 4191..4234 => 1.2 Angstrom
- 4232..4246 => 0.0 Angstrom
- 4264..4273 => 0.2 Angstrom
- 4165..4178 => 0.9 Angstrom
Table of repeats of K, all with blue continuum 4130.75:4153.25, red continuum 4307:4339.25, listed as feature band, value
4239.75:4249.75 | -0.08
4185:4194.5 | 0.02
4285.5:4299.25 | 0.15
